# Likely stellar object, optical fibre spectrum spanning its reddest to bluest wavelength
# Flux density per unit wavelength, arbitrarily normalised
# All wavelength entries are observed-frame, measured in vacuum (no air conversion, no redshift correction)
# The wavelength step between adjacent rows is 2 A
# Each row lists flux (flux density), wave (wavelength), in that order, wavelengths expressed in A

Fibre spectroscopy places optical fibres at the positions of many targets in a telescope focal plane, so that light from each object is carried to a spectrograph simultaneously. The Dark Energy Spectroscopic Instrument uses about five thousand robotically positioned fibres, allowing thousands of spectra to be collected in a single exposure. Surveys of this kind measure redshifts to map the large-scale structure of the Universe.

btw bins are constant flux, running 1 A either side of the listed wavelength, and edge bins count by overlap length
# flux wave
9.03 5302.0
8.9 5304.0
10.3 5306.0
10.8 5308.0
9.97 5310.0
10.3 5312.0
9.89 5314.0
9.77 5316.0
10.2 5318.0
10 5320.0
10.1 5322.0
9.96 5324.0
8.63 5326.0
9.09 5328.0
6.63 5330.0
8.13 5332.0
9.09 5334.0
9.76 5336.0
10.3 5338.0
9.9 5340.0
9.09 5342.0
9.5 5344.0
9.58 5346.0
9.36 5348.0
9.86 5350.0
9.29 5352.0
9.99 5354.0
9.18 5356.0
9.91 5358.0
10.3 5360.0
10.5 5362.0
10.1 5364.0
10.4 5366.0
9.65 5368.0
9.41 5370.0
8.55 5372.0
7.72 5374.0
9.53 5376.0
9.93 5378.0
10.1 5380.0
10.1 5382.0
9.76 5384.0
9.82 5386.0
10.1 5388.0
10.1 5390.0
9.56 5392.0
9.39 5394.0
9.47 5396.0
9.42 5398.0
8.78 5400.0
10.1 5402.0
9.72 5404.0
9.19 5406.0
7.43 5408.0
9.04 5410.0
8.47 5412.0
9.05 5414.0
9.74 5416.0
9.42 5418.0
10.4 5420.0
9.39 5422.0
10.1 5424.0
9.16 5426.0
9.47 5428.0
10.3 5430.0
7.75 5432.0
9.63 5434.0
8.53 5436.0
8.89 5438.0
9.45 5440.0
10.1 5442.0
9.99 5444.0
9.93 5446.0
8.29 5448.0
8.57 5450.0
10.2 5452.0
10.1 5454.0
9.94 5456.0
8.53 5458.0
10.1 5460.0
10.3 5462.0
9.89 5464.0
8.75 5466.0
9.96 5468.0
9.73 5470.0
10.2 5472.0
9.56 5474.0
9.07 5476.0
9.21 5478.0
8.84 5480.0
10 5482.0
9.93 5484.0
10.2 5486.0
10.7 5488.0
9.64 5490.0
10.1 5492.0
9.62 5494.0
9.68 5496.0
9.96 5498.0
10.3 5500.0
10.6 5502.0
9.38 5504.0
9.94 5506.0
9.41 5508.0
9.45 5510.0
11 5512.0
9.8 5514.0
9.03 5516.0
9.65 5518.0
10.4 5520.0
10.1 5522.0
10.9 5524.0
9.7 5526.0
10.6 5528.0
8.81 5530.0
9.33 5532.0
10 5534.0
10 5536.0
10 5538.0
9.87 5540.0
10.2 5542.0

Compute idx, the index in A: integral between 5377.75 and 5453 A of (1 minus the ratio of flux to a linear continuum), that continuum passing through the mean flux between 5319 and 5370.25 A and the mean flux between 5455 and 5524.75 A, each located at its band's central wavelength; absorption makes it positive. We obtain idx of 1.8 A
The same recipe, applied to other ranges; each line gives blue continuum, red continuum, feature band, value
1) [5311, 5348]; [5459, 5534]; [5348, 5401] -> -0.56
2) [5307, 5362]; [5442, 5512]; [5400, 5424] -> 0.96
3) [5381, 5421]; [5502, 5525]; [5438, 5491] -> 0.46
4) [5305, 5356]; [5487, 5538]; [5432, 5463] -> 1.12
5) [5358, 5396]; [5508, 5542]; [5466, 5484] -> 0.55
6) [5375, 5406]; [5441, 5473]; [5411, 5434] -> 0.69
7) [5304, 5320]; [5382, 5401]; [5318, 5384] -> 2.37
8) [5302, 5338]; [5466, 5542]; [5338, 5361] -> -0.23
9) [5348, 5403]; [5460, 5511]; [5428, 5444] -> 0.71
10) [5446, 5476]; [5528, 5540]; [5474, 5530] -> -1.21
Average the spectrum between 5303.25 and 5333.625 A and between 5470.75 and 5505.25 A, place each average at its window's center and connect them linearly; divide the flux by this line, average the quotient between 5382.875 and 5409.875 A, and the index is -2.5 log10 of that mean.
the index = 0.02 mag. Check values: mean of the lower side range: 9.51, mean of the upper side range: 9.82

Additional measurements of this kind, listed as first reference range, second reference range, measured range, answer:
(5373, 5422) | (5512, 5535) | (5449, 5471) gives 0.002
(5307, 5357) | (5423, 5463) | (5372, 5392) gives -0.013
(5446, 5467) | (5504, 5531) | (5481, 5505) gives -0.031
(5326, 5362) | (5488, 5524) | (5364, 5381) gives 0.001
